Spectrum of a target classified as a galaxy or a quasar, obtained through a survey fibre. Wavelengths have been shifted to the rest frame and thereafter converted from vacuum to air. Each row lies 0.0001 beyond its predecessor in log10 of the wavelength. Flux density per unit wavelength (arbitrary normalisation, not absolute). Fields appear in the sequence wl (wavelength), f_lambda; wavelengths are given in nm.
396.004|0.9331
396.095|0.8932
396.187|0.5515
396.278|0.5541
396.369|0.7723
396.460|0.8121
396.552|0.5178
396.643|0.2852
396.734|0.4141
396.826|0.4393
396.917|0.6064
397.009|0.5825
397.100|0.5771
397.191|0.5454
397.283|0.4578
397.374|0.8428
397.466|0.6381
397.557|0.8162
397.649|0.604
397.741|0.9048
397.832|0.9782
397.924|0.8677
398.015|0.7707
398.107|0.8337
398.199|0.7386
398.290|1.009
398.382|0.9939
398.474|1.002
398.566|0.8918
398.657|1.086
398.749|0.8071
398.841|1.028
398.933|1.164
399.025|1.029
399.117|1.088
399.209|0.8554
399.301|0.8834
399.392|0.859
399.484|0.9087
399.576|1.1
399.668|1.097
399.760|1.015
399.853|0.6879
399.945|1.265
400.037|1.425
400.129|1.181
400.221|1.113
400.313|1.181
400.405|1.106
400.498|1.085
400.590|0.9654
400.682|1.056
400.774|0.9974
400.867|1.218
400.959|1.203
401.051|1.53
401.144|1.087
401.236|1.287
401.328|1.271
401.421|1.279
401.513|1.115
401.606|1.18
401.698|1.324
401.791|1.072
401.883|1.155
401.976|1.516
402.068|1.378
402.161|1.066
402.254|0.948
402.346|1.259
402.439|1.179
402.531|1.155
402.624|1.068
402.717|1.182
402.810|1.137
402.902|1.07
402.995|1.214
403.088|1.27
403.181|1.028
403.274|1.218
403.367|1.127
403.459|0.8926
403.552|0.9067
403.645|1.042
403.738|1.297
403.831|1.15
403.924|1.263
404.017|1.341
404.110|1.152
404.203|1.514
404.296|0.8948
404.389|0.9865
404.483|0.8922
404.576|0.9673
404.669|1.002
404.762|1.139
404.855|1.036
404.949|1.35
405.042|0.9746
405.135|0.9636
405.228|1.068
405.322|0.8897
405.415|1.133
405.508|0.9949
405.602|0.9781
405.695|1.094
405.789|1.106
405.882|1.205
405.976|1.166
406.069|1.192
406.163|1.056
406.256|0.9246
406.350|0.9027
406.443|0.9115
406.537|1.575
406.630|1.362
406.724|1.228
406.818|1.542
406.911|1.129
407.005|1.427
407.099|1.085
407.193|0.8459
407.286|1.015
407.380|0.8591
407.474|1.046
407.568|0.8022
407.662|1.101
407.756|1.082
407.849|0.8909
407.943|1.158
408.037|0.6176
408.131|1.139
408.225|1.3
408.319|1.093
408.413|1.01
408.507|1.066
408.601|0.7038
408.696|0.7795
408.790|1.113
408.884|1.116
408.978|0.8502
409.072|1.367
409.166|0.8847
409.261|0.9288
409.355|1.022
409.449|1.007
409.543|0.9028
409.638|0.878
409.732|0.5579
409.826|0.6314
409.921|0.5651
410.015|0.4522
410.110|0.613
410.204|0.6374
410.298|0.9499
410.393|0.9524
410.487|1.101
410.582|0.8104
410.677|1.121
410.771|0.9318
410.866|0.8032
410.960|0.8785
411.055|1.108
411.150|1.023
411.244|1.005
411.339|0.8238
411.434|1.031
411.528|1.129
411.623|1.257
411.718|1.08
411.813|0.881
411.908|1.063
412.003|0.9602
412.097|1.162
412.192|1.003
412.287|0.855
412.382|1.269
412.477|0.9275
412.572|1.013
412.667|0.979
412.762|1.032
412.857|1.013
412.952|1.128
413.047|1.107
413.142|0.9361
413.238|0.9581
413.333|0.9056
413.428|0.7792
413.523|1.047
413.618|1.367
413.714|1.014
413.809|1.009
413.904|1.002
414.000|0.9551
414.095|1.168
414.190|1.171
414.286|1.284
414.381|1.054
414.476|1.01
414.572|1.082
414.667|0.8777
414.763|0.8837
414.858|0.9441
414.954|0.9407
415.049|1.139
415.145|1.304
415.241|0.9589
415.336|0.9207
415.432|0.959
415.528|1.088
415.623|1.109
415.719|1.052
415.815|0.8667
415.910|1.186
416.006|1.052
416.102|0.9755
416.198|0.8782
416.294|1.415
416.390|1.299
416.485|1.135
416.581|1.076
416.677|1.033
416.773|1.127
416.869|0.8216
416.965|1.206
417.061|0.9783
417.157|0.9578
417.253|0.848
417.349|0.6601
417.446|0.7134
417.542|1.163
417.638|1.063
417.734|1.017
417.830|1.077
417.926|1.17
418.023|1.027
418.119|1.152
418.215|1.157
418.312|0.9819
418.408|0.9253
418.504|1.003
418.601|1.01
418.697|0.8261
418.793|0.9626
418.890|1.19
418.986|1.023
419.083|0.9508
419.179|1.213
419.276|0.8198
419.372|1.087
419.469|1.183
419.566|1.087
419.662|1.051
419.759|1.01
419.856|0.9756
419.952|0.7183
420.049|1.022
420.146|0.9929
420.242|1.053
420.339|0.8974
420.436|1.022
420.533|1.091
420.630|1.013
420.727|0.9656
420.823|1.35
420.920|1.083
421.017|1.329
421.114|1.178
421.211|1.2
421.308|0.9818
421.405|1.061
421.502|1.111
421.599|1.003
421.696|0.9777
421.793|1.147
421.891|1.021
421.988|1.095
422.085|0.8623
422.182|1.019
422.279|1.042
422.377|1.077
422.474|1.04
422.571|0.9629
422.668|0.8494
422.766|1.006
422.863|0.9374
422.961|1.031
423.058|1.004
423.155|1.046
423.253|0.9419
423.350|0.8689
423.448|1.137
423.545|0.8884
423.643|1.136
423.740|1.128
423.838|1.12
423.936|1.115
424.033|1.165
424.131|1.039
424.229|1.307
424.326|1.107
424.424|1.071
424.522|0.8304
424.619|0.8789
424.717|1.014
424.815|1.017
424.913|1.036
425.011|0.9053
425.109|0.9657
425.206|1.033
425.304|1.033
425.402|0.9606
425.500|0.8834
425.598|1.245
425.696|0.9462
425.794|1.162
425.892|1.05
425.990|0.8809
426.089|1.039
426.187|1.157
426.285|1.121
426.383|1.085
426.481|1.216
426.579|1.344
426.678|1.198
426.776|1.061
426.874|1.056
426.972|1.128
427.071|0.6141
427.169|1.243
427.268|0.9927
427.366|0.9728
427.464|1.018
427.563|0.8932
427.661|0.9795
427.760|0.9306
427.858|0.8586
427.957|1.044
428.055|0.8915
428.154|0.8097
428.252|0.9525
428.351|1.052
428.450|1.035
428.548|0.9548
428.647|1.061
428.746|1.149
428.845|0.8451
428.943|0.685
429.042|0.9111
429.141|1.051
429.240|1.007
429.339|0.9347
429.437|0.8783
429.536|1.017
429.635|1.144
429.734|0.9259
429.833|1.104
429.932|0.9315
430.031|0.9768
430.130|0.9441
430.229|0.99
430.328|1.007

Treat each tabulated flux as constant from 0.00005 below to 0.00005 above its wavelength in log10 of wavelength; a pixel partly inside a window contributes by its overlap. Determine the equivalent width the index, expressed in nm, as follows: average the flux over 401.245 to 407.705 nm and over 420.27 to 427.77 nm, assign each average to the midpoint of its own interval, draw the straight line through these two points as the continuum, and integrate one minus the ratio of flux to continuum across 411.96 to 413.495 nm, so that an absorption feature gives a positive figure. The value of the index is 0.12 nm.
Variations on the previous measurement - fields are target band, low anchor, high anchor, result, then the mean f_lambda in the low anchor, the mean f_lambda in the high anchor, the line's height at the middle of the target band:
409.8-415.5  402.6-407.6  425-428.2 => 0.48 nm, 1.1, 1.02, 1.08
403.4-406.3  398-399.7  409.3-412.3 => -0.46 nm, 0.957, 0.913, 0.935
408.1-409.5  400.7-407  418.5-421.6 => 0.12 nm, 1.15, 1.05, 1.12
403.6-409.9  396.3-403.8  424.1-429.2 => -0.34 nm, 0.995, 1.01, 0.999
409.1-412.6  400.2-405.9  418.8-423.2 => 0.53 nm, 1.13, 1.04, 1.09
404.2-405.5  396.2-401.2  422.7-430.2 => -0.17 nm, 0.897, 1.01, 0.923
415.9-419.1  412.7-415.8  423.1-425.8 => 0.01 nm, 1.04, 1.03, 1.03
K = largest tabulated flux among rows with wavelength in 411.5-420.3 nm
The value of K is 1.415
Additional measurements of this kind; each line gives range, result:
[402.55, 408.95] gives 1.575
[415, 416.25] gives 1.304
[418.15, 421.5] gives 1.35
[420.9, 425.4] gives 1.329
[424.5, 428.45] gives 1.344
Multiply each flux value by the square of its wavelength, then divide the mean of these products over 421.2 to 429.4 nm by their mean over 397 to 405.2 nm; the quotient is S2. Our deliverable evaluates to 1.1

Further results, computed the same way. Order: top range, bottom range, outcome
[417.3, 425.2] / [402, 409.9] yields 1.04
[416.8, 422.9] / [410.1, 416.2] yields 1.04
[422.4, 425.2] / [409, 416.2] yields 1.09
